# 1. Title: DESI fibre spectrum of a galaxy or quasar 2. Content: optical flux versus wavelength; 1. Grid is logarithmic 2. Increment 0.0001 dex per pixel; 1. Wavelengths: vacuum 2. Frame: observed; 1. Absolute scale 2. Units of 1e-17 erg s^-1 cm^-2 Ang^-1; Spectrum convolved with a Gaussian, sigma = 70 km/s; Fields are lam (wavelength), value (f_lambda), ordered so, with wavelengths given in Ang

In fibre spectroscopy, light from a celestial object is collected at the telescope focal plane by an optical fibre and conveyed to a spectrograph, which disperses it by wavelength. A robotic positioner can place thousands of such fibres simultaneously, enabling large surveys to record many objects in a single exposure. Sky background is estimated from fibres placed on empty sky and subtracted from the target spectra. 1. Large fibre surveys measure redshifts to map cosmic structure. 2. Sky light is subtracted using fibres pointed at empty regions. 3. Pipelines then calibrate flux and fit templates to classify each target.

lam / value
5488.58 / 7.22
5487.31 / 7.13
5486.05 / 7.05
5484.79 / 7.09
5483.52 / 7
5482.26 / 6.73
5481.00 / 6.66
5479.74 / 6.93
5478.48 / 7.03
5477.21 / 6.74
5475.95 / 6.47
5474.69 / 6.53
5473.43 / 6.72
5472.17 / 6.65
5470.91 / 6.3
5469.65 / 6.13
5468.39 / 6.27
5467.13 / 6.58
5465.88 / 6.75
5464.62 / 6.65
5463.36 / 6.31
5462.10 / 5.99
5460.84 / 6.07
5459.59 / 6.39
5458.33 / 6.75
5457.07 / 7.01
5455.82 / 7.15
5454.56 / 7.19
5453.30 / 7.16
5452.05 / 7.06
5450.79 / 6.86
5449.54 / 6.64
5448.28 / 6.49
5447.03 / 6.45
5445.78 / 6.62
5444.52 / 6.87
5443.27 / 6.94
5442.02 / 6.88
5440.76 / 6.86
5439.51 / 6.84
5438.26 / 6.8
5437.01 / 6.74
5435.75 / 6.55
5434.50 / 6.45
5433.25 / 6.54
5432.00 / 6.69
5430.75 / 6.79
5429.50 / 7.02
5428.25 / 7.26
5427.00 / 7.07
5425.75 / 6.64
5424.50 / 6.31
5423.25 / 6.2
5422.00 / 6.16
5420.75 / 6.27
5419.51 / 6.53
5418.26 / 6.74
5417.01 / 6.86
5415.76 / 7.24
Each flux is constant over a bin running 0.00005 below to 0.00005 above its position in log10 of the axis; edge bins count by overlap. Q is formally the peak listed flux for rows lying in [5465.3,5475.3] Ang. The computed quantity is 6.75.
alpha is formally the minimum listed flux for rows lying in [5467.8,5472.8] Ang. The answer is 6.13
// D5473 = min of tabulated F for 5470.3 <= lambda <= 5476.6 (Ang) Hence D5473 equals 6.3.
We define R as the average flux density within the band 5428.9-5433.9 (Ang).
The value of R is 6.76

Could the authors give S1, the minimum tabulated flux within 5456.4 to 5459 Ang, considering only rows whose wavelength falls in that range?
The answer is 6.75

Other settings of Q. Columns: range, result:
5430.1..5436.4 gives 6.79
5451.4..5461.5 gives 7.19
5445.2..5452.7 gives 7.06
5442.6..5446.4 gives 6.94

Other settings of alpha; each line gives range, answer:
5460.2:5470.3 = 5.99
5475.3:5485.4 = 6.47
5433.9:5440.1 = 6.45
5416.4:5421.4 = 6.27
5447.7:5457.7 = 6.49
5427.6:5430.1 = 7.02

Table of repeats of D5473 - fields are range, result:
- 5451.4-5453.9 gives 7.06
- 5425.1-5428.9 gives 6.64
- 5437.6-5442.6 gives 6.8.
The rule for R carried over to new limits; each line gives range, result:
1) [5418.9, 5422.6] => 6.33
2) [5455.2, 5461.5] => 6.68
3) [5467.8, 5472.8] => 6.34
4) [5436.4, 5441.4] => 6.81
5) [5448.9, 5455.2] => 6.97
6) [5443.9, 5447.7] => 6.65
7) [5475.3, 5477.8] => 6.61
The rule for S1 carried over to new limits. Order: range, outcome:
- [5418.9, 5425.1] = 6.16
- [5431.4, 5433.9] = 6.54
